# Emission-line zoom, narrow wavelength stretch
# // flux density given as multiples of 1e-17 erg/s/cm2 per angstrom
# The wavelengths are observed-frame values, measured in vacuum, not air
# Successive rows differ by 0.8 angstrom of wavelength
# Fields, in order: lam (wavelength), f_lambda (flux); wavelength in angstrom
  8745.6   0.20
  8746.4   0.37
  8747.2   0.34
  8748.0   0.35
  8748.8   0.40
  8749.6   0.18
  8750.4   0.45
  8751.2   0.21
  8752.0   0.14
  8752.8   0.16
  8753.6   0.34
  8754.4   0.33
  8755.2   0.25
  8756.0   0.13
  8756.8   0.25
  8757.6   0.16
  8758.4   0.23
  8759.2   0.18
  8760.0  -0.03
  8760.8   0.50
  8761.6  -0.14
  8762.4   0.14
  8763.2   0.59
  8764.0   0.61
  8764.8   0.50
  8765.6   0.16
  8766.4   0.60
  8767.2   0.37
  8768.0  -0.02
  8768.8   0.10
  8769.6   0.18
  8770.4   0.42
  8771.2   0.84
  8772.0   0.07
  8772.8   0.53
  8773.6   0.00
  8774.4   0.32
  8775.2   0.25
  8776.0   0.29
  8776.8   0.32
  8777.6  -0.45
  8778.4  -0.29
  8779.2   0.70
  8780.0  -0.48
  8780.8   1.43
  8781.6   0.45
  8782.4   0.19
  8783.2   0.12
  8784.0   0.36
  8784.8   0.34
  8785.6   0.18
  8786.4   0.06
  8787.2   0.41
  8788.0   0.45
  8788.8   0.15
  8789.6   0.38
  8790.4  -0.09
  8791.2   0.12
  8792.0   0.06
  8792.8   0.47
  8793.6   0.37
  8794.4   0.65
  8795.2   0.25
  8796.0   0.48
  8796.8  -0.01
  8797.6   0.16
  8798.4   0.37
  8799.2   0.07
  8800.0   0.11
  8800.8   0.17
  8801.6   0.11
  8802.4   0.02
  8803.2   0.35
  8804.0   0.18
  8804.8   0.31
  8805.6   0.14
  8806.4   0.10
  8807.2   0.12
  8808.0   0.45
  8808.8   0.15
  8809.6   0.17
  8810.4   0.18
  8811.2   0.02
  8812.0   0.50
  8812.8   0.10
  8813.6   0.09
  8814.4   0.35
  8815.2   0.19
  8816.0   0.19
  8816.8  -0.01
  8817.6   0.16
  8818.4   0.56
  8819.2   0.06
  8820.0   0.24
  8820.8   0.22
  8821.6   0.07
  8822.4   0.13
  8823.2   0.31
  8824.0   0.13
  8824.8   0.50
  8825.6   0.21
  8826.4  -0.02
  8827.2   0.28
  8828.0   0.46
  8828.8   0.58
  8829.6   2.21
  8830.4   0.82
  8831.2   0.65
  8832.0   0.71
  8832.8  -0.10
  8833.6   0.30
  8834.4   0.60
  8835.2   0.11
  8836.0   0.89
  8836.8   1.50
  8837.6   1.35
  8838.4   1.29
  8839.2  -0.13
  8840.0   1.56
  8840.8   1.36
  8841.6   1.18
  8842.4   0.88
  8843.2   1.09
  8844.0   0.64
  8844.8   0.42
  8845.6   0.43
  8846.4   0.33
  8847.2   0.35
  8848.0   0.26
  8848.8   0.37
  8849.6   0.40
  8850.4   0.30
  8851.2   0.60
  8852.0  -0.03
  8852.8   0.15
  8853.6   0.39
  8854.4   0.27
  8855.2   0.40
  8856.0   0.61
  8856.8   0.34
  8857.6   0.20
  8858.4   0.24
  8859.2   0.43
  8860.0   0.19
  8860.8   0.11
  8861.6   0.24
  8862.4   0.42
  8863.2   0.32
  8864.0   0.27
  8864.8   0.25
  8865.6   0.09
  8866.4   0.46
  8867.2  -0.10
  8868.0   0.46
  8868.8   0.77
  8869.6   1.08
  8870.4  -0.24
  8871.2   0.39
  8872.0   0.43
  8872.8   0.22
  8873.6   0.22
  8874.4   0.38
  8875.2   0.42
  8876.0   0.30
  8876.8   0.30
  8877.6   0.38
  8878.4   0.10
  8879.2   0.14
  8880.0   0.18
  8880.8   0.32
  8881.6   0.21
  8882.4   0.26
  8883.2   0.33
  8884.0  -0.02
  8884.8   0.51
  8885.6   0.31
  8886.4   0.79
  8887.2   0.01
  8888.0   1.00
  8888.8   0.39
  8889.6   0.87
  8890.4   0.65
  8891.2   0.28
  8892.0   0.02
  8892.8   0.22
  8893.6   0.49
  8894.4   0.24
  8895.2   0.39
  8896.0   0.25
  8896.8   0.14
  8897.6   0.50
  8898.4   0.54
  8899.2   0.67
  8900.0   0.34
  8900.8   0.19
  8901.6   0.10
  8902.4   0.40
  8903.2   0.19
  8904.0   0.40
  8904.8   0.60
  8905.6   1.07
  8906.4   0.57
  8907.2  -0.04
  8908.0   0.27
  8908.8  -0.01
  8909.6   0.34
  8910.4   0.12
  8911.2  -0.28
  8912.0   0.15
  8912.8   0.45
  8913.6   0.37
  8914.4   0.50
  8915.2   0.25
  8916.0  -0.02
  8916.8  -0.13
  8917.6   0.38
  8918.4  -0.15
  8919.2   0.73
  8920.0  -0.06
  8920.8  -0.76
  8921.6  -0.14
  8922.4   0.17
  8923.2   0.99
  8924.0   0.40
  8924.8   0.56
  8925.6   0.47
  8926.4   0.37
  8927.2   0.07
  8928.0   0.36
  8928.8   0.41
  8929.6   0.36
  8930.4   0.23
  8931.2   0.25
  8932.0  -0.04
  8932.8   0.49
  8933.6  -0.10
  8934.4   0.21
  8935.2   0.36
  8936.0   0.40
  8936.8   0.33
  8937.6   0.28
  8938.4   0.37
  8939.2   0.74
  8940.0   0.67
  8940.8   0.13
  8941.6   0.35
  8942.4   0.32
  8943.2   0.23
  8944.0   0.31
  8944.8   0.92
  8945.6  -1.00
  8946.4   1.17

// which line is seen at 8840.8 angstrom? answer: H-beta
